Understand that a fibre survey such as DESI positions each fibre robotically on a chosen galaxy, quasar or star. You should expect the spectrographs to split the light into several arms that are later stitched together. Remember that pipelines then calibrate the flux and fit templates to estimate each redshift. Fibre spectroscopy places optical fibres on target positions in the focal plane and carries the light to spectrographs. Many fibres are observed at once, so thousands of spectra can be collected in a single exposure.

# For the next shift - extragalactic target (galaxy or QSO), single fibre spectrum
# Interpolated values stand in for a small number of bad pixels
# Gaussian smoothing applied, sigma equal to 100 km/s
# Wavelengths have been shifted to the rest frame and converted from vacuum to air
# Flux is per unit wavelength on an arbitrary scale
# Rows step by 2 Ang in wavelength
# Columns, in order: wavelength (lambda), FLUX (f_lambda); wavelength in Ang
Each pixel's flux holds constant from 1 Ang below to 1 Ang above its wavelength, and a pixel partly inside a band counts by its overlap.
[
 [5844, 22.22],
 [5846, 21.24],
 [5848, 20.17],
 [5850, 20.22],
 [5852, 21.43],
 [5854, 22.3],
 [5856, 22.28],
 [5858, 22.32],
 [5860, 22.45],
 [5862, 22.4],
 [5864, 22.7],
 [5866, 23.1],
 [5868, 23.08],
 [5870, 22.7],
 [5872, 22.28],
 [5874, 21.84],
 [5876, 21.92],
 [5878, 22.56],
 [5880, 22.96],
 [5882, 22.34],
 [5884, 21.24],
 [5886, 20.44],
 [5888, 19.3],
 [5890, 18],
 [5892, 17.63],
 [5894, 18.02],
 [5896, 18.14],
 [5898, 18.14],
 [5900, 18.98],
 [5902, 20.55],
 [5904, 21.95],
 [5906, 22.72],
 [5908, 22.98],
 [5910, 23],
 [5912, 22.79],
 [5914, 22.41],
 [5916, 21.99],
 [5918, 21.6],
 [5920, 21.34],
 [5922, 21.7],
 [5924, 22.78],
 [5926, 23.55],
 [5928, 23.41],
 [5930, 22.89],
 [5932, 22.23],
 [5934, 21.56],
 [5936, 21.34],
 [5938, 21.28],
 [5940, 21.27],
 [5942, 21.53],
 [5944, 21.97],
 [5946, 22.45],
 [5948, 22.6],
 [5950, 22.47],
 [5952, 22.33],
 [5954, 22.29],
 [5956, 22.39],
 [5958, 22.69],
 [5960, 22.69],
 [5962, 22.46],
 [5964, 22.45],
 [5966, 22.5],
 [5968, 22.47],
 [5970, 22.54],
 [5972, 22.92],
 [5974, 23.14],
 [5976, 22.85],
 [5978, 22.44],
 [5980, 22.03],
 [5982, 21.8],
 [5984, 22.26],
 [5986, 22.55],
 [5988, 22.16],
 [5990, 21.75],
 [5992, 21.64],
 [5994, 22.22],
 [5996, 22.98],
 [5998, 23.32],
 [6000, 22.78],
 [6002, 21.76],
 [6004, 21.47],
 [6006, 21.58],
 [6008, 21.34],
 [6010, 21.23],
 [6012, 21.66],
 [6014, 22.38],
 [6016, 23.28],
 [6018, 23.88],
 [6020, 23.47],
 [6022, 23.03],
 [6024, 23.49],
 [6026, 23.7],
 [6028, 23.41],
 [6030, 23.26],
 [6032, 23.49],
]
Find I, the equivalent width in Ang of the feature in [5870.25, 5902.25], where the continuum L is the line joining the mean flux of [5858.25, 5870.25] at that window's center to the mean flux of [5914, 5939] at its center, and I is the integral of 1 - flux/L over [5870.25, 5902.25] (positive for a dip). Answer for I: 3.1 Ang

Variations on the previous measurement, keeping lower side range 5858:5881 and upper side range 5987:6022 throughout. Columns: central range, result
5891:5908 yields 2.1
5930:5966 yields 0.4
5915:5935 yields 0.1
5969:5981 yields -0.2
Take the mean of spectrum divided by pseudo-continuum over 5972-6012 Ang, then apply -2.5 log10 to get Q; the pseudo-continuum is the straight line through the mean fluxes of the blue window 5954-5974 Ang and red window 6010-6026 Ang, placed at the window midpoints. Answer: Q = 0.03 mag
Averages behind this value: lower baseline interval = 22.6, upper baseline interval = 23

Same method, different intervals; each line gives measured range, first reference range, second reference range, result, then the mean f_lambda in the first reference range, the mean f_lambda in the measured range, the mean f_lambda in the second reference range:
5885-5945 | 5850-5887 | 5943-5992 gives 0.06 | 22.2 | 21.2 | 22.4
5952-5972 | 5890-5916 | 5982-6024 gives -0.04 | 20.6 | 22.5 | 22.4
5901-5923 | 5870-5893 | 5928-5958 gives -0.03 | 21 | 22.1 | 22.1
